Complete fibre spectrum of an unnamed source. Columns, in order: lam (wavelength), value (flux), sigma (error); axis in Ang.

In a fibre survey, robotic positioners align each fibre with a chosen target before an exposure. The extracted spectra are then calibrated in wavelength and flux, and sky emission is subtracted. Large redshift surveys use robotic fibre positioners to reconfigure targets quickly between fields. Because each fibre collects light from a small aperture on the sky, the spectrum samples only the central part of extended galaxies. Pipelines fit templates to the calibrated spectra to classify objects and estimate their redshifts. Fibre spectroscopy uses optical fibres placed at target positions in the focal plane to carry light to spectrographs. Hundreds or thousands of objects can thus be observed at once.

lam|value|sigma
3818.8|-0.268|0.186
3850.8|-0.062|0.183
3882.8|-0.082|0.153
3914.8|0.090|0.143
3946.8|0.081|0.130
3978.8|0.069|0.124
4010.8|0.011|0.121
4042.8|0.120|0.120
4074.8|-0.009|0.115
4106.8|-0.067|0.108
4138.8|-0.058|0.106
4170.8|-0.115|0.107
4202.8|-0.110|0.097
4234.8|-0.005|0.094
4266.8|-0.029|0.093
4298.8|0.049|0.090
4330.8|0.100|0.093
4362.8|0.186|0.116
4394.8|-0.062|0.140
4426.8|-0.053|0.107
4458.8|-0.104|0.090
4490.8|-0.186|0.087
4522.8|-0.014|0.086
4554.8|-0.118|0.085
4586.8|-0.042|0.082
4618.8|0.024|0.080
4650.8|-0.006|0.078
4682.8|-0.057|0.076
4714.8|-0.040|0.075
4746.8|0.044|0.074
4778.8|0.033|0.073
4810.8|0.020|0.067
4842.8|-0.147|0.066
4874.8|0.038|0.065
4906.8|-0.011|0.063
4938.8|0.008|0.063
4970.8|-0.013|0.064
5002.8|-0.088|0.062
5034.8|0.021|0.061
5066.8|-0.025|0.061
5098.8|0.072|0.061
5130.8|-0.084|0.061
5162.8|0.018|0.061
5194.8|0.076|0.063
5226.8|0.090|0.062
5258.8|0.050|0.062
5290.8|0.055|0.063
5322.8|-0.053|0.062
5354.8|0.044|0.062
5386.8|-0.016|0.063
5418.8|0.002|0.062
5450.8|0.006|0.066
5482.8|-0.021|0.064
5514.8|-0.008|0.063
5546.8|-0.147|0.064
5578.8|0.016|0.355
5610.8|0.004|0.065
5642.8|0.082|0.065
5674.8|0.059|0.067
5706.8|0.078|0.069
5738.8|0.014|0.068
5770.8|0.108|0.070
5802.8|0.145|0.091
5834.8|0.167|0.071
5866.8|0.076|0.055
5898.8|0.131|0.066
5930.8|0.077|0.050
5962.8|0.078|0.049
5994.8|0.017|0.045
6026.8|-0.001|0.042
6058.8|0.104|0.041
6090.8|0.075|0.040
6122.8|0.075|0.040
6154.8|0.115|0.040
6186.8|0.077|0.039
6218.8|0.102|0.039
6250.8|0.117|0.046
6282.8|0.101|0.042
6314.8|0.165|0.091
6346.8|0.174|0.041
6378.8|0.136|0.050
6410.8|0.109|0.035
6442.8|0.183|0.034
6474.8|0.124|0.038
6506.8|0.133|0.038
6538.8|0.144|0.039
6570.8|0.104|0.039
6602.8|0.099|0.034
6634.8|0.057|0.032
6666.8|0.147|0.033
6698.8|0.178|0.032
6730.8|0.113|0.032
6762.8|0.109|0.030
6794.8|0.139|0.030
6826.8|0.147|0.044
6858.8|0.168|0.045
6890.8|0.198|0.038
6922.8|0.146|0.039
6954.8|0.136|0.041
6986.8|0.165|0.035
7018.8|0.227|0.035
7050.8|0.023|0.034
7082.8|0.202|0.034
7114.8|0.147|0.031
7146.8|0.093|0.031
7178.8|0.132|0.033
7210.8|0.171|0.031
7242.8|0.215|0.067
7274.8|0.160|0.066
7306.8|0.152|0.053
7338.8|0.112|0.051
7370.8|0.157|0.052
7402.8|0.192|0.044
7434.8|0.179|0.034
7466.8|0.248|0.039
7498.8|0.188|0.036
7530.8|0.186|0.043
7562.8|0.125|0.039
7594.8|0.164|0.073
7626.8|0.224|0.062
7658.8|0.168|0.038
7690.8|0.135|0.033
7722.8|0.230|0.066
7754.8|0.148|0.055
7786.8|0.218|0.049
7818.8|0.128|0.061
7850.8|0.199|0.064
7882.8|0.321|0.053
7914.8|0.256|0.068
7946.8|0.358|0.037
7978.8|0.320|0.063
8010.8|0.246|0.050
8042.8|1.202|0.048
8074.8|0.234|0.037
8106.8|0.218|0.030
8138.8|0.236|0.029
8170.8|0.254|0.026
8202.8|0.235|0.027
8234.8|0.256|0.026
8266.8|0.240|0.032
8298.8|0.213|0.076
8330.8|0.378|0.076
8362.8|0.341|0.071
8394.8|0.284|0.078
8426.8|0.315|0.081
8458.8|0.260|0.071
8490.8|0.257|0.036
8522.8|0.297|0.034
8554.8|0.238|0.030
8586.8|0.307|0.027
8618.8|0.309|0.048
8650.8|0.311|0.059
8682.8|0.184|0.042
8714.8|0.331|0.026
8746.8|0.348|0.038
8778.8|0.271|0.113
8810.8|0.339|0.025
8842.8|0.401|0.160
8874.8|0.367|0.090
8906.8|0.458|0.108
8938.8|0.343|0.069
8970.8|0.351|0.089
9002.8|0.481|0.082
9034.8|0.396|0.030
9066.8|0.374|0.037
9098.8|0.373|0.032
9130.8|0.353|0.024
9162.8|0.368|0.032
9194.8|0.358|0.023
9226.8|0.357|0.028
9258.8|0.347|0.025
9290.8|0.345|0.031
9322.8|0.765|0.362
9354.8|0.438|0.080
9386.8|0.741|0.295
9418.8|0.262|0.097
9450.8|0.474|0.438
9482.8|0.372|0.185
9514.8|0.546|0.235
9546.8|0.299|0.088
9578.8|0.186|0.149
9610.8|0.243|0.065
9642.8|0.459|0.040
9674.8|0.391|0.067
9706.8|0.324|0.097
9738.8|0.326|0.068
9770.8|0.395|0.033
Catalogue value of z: 0.223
